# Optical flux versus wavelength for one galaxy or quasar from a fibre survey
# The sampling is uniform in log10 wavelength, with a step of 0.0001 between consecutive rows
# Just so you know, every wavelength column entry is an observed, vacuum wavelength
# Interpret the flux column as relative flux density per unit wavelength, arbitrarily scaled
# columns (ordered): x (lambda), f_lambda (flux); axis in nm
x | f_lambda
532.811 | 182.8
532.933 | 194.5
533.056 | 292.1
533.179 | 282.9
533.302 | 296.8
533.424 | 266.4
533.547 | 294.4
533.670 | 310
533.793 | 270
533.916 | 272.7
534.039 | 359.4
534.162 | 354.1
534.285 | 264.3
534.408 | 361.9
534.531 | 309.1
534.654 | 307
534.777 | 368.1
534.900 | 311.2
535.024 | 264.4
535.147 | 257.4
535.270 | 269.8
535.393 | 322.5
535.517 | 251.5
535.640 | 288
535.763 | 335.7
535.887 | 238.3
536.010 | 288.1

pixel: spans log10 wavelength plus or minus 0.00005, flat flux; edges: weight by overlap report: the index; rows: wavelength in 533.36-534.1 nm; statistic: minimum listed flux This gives 266.4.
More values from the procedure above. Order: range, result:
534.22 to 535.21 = 257.4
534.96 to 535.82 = 251.5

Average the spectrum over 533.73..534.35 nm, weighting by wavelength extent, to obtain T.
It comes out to 304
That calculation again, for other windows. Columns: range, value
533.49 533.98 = 287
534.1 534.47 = 327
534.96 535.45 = 278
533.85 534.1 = 315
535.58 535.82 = 312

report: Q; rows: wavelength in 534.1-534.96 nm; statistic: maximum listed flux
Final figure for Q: 368.1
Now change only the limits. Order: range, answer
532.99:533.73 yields 310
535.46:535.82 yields 335.7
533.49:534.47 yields 361.9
